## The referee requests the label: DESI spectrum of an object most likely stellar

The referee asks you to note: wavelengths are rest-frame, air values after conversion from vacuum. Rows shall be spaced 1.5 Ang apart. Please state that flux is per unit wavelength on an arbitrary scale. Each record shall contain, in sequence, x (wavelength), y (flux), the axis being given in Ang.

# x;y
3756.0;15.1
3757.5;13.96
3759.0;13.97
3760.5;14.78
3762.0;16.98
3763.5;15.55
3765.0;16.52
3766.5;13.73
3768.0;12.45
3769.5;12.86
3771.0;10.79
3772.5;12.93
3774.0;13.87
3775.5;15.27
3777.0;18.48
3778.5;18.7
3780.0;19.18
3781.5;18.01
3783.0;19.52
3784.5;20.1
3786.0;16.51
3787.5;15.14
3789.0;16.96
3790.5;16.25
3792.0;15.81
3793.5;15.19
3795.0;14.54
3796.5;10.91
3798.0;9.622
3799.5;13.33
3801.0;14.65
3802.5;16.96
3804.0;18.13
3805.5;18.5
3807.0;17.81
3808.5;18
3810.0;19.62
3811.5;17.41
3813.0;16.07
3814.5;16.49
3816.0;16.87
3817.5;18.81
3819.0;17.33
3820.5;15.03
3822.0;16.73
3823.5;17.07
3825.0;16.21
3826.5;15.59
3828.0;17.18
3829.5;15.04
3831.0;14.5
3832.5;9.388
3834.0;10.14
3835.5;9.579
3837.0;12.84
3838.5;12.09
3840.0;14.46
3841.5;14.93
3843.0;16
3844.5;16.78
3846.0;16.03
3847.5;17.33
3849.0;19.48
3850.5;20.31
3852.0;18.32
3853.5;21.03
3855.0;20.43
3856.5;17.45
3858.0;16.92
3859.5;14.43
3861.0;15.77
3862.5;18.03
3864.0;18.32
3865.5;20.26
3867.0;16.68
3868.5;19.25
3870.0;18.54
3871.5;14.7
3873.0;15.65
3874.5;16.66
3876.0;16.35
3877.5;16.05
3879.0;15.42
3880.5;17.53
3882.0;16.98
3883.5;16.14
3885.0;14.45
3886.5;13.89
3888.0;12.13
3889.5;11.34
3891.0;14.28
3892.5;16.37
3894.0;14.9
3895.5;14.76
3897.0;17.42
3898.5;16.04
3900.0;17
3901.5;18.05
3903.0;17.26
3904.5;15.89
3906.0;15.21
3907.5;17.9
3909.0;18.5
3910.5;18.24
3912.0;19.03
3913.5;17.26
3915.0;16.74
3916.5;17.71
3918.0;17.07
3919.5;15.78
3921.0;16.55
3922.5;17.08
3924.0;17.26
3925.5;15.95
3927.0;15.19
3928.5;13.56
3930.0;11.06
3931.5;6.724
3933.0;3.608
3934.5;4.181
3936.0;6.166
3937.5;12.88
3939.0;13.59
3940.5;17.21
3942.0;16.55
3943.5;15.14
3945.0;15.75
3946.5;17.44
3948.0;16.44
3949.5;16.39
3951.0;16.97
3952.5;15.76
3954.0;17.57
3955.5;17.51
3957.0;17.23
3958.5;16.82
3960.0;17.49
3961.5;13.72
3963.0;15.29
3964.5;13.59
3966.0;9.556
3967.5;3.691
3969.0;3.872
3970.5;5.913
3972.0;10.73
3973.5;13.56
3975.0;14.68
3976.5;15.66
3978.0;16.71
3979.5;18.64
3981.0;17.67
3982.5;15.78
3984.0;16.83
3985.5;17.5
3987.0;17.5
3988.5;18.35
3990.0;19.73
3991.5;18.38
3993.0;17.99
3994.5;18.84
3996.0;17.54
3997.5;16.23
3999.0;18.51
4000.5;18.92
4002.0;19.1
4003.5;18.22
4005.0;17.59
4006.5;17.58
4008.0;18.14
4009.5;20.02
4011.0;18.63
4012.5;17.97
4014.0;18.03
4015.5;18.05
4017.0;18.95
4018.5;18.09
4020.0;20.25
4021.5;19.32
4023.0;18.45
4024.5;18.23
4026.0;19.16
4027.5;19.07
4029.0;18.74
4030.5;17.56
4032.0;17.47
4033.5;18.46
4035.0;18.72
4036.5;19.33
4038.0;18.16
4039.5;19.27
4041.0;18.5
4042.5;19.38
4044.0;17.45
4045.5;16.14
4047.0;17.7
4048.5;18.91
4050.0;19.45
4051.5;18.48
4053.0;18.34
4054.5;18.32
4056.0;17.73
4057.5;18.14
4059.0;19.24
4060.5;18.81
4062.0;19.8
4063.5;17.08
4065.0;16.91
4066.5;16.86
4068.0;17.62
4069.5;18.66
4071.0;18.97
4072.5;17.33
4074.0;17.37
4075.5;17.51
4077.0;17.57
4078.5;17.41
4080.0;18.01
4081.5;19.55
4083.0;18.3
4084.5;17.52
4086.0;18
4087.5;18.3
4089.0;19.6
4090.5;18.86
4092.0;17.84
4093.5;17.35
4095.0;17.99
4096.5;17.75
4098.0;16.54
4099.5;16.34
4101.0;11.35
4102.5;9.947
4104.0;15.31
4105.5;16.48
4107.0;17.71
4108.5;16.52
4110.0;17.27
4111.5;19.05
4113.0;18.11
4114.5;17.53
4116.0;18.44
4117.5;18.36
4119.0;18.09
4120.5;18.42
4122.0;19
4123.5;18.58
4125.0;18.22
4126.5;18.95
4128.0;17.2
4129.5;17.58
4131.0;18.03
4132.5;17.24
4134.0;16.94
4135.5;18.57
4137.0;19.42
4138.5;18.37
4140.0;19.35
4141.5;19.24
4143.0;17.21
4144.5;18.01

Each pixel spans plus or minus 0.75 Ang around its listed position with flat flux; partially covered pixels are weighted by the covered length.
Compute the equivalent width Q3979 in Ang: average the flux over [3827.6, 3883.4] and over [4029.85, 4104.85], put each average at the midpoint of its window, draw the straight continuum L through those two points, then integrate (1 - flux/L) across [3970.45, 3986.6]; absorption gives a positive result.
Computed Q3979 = 1.69 Ang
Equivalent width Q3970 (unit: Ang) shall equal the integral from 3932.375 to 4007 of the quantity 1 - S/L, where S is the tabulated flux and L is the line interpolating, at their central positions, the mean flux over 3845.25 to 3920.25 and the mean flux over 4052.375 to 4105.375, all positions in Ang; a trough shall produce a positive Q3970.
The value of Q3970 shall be 9.0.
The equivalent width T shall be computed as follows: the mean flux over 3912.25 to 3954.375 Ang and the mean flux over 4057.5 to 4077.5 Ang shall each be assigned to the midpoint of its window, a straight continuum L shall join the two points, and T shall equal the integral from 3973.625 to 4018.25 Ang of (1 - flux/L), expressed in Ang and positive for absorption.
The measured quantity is -4.7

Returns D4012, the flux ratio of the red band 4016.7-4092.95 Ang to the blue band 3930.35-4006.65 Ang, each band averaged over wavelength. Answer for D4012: 1.23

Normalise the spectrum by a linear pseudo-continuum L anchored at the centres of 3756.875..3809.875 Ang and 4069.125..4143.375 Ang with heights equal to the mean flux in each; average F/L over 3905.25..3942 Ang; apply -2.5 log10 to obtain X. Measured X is 0.15 mag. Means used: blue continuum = 15.7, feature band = 14.4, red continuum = 17.7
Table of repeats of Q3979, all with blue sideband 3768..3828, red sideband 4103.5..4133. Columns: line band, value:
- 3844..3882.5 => -2.3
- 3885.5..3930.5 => 2.0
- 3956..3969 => 3.1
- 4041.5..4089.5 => -1.6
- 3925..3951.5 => 6.1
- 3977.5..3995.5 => -0.7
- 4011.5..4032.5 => -1.5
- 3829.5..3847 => 3.1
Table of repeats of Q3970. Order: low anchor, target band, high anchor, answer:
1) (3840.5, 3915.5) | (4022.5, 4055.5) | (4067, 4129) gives -2.1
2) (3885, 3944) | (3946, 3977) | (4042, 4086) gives 3.9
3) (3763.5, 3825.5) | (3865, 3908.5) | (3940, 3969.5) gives -2.2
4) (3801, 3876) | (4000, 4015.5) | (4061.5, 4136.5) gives -1.1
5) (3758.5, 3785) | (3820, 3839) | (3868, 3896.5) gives 2.0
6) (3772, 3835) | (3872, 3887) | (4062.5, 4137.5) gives 0.5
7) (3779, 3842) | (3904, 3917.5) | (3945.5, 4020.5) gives -1.1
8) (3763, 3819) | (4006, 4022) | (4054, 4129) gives -1.3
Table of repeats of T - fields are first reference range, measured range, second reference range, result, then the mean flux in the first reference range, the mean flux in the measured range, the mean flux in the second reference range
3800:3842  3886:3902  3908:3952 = -0.08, 15.6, 15.1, 14.7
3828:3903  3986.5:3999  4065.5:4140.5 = -0.94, 16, 18.1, 17.6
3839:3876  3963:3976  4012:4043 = 5.92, 17.3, 9.91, 18.6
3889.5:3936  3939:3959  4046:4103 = -1.21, 15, 16.6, 17.7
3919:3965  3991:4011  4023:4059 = -1.75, 14.4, 18.2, 18.4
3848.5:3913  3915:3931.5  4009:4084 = 1.77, 16.8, 15.4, 18.3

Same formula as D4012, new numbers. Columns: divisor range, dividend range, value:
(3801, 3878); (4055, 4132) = 1.07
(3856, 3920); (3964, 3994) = 0.87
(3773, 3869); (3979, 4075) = 1.12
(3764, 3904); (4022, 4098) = 1.14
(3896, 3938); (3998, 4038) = 1.25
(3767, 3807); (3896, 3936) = 0.97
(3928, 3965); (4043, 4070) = 1.30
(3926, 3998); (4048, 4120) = 1.23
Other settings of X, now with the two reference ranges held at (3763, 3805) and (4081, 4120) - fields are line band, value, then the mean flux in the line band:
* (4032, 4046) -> -0.092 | 18.4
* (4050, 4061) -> -0.093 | 18.5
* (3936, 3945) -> 0.137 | 14.4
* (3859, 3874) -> -0.085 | 17.2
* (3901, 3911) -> -0.073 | 17.3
